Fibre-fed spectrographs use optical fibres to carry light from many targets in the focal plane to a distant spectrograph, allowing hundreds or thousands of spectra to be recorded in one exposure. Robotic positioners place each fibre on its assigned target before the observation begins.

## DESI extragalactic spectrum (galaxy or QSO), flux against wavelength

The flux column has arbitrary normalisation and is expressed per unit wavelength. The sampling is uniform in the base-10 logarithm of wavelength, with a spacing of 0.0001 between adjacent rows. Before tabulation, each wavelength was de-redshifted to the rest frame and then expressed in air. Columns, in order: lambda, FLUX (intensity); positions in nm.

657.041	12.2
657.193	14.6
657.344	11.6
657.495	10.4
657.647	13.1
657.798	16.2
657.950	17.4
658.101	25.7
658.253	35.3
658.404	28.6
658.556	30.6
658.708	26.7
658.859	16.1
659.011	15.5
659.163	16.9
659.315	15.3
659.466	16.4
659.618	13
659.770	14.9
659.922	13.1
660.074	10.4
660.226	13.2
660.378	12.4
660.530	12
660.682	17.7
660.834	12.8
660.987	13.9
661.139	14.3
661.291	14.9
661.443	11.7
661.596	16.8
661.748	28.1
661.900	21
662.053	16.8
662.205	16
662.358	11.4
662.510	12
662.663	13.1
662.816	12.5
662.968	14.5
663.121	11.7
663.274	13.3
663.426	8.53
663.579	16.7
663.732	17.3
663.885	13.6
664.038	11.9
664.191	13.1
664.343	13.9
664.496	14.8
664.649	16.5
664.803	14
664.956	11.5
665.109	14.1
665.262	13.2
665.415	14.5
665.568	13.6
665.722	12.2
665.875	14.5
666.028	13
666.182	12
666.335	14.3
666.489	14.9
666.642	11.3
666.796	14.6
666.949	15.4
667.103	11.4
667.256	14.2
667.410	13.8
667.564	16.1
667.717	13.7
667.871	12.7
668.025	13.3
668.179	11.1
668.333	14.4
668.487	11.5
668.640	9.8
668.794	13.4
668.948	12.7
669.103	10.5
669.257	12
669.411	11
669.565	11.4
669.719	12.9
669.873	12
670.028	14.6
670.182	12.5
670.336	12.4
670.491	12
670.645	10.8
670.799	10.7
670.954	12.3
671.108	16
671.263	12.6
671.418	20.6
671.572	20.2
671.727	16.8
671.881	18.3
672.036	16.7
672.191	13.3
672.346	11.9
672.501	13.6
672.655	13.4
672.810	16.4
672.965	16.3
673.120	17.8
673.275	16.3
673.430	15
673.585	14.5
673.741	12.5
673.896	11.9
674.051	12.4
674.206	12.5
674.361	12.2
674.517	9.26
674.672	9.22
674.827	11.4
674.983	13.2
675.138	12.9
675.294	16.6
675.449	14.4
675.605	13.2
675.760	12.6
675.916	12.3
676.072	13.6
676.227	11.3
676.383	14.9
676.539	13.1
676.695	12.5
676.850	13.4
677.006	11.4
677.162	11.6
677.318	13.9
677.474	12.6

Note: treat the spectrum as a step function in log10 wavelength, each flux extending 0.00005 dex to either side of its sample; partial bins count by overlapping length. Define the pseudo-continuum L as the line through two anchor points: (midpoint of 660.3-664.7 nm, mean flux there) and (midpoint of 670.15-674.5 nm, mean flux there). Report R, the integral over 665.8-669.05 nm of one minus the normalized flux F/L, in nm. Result 0.27 nm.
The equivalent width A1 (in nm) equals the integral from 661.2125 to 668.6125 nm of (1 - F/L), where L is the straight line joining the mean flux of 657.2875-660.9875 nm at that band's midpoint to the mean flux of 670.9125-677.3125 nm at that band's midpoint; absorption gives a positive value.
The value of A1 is 0.90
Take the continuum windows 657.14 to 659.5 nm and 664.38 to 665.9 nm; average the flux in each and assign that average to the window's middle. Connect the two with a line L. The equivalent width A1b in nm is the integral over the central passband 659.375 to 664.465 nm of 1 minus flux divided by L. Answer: 0.66 nm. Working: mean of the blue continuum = 19.5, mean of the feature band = 14.3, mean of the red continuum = 13.9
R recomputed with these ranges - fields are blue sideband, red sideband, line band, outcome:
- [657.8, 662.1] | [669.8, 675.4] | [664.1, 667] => 0.43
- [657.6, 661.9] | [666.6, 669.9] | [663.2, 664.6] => 0.14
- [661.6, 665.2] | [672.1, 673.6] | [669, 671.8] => 0.27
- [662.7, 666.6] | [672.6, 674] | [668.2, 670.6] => 0.36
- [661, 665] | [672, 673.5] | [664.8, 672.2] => 0.68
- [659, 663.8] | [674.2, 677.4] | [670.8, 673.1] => -0.41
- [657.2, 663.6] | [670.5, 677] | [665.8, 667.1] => 0.13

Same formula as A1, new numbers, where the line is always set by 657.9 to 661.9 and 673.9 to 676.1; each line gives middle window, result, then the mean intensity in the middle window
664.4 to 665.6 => 0.15 nm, 14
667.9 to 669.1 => 0.21 nm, 12.2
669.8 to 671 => 0.17 nm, 12.2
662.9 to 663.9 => 0.18 nm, 13.7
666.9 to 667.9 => 0.09 nm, 13.9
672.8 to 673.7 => -0.19 nm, 15.9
